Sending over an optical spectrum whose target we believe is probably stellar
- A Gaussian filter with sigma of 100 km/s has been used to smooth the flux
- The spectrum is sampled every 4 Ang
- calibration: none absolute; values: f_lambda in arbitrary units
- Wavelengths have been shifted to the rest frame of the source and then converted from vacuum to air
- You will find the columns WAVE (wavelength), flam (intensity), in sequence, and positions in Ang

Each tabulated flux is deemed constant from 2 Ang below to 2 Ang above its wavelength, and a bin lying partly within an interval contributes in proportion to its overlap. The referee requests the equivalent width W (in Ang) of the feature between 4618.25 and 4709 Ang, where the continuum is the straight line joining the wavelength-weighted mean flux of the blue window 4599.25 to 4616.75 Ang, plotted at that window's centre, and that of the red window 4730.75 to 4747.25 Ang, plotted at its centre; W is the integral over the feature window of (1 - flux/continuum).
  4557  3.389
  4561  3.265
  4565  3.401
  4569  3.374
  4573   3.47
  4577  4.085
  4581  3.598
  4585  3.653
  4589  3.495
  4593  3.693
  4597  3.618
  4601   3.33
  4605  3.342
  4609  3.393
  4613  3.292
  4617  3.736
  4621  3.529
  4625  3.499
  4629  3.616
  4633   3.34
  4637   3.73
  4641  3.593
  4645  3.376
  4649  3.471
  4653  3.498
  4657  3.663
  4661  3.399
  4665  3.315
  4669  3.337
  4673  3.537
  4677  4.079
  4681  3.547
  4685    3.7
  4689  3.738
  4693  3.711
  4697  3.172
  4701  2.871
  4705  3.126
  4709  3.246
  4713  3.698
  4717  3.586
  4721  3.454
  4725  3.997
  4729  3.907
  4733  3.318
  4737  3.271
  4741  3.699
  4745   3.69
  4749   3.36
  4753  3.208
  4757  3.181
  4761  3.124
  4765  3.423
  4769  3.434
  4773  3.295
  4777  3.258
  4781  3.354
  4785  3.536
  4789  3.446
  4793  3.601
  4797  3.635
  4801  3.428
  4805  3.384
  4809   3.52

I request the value -1.6 Ang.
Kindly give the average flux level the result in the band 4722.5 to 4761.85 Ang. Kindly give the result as 3.49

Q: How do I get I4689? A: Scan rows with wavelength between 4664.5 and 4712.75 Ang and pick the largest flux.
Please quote 4.079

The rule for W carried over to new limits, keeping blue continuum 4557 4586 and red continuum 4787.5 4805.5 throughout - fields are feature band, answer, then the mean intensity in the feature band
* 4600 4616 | 0.8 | 3.36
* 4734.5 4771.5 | 1.5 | 3.37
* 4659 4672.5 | 0.6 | 3.37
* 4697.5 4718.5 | 1.4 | 3.29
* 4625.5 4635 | 0.1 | 3.48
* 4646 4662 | 0.1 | 3.51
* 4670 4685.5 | -0.7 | 3.69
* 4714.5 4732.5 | -0.9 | 3.7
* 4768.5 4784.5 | 0.8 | 3.34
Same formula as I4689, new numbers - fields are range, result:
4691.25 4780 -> 3.997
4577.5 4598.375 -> 3.693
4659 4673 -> 3.537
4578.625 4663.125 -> 3.736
